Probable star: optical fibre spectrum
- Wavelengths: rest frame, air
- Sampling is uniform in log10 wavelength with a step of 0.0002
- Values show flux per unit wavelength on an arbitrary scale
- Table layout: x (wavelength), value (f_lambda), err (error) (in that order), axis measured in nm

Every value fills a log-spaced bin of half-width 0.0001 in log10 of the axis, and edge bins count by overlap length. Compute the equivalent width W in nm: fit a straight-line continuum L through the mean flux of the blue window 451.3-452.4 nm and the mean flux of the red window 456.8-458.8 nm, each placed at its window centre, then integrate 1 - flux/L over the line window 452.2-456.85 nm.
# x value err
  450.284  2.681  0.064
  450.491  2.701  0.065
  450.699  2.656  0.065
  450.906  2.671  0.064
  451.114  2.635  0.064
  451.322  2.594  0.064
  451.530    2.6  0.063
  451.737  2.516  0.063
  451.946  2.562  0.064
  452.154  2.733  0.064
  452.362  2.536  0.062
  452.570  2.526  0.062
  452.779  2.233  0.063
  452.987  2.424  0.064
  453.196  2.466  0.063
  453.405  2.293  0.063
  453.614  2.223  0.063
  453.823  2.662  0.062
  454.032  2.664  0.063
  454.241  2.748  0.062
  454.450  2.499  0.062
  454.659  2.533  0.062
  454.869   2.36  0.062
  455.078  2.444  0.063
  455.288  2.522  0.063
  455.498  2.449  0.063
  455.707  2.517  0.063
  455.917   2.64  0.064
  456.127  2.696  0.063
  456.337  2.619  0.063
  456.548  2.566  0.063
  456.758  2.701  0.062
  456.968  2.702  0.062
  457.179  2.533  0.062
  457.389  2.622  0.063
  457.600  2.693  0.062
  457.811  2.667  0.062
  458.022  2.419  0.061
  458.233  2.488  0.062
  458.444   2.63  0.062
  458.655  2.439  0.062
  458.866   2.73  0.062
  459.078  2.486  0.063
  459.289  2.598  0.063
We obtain 0.130 nm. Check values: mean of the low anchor 2.59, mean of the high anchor 2.58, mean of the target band 2.52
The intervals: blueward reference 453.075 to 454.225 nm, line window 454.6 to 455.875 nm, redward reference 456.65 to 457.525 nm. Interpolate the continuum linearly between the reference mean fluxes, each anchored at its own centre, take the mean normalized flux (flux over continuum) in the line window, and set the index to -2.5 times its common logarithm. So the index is 0.03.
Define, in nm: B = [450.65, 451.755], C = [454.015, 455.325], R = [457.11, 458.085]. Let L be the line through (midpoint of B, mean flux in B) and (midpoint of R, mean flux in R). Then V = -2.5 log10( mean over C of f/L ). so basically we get 0.03 mag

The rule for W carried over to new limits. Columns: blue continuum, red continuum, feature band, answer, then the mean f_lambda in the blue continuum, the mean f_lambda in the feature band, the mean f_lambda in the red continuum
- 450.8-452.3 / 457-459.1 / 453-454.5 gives 0.06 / 2.61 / 2.5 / 2.58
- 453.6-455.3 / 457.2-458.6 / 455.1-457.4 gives -0.03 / 2.53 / 2.59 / 2.58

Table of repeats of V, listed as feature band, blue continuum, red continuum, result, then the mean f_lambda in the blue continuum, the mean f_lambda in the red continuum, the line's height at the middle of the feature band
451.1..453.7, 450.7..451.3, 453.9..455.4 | 0.05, 2.65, 2.54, 2.61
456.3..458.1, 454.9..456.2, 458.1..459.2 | -0.03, 2.53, 2.55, 2.54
